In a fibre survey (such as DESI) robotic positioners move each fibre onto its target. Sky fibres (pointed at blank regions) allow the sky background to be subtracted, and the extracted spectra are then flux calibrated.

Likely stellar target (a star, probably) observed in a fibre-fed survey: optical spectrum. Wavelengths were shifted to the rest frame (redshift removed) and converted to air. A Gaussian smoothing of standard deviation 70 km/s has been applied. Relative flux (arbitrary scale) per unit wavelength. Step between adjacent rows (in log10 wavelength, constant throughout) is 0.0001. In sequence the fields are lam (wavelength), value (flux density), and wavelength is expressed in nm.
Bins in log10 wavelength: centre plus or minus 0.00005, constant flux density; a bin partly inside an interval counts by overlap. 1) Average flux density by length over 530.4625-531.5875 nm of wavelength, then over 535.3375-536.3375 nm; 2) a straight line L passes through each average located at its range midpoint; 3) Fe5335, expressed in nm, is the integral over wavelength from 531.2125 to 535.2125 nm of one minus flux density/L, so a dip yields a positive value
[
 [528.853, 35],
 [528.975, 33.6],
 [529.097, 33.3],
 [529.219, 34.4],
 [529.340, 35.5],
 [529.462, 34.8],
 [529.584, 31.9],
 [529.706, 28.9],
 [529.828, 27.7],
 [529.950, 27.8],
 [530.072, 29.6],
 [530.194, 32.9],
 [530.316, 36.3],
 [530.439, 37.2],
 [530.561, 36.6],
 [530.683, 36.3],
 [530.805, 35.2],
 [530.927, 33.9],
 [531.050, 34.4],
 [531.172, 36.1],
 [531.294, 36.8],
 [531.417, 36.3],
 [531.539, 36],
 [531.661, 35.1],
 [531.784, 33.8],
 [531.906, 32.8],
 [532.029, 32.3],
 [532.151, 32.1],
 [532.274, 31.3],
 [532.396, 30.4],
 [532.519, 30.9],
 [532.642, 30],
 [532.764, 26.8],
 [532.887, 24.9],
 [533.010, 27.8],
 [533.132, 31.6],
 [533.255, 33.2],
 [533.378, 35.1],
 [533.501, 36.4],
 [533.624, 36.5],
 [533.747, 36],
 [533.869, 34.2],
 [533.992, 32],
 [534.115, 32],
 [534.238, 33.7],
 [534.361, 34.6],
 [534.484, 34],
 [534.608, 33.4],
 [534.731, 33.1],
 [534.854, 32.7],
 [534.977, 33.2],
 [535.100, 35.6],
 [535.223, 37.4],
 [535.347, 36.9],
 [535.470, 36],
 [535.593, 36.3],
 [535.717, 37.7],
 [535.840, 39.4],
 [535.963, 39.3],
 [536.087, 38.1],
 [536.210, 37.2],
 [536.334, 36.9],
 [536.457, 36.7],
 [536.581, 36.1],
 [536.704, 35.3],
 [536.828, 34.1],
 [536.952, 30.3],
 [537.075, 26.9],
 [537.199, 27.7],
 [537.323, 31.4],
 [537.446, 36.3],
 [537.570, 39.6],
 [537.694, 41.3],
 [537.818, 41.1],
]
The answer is 0.392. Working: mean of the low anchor 35.8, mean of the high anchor 37.6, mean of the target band 33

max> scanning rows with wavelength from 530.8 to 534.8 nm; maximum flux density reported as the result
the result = 36.8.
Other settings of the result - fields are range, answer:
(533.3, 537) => 39.4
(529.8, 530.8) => 37.2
